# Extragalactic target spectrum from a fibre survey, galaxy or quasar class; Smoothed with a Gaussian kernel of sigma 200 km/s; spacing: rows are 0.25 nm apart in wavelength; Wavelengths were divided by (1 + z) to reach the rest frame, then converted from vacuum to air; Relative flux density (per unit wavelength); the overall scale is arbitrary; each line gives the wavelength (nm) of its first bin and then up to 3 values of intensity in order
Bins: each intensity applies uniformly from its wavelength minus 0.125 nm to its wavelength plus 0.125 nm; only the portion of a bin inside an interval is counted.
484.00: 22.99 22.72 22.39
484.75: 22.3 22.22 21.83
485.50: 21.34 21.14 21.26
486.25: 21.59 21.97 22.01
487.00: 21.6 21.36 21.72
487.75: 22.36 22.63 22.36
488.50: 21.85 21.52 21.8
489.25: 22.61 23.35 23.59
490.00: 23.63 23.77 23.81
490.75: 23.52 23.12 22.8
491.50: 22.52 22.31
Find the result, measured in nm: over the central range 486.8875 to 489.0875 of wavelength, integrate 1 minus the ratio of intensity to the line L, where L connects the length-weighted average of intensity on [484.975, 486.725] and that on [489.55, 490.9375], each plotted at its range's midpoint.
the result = 0.07 nm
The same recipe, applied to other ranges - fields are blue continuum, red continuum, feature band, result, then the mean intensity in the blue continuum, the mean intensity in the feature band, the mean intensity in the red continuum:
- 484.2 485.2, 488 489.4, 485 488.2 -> 0.07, 22.3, 21.8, 22.1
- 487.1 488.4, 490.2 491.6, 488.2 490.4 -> -0.01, 22.1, 22.7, 23.2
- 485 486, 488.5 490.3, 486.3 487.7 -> 0.02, 21.5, 21.8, 22.8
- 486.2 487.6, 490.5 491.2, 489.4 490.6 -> -0.03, 21.7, 23.6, 23.4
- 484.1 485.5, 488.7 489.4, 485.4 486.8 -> 0.04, 22.2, 21.5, 22.1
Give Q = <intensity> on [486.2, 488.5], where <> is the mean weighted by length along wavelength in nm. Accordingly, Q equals 22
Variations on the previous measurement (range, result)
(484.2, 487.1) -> 21.8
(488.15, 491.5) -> 22.9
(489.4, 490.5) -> 23.6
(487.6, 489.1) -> 22.1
